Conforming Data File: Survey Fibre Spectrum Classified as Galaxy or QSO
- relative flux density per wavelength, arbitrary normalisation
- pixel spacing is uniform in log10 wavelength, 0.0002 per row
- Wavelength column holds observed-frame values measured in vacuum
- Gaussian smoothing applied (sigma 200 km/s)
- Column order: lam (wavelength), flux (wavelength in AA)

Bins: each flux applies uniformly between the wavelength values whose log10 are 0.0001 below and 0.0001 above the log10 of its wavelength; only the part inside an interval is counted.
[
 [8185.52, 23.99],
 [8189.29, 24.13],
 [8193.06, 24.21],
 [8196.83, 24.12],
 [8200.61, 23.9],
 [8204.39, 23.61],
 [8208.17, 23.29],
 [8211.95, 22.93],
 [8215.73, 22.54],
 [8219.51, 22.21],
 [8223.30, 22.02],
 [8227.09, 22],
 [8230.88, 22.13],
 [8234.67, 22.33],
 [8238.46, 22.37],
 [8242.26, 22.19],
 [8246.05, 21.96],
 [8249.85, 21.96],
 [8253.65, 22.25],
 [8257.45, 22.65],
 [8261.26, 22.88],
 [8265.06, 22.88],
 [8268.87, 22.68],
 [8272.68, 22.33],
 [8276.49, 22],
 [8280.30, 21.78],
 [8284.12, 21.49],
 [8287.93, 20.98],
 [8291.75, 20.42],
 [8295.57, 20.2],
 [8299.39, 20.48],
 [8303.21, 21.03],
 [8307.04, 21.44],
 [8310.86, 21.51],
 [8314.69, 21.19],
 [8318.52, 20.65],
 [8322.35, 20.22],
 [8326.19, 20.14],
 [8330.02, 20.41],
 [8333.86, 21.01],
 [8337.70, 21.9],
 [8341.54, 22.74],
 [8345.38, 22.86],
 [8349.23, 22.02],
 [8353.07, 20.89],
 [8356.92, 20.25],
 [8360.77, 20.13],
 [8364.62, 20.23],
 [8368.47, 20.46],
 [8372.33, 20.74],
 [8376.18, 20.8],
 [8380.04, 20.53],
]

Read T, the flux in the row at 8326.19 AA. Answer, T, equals 20.14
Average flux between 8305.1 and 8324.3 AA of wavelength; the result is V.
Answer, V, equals 21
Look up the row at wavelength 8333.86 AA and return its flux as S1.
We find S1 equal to 21.01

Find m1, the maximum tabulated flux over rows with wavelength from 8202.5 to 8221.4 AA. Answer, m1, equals 23.61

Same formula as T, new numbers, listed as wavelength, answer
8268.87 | 22.68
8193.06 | 24.21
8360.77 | 20.13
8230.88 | 22.13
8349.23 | 22.02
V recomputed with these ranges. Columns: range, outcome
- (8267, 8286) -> 22.1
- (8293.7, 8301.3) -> 20.3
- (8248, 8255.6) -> 22.1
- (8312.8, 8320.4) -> 20.9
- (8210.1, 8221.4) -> 22.6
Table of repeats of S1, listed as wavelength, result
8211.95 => 22.93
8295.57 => 20.2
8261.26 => 22.88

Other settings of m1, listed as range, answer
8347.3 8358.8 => 22.02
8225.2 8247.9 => 22.37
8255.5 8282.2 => 22.88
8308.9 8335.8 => 21.51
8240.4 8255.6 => 22.25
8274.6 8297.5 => 22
